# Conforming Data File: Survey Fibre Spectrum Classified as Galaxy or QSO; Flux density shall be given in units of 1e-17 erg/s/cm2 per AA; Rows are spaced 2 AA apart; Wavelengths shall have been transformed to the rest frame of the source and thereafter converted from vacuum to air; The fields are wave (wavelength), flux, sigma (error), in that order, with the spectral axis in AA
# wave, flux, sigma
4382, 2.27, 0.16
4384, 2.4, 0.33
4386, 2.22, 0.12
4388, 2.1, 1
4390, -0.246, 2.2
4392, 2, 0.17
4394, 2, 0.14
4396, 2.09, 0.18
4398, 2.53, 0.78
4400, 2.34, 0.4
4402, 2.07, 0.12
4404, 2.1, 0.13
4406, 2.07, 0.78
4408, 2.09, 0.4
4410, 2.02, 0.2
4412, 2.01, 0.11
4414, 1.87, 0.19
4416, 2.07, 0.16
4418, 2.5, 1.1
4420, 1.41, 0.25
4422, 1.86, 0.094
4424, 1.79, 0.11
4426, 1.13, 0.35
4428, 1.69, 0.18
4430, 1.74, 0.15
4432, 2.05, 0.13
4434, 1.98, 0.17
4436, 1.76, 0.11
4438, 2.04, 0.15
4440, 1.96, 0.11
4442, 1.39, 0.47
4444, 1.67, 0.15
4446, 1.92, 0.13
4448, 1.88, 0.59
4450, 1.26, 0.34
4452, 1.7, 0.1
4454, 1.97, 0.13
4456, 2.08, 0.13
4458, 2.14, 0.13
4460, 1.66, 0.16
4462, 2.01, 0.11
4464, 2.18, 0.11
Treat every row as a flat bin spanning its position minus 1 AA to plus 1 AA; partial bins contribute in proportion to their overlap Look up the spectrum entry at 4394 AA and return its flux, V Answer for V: 2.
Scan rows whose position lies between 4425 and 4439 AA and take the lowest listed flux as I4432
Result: 1.13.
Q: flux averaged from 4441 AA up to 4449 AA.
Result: 1.71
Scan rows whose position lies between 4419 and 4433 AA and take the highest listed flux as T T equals 2.05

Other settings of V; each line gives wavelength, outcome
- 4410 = 2.02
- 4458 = 2.14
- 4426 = 1.13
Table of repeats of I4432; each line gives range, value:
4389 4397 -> -0.246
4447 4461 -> 1.26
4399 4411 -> 2.02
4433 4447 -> 1.39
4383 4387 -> 2.22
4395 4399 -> 2.09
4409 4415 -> 1.87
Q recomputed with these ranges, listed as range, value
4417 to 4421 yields 1.96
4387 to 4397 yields 1.59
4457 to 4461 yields 1.9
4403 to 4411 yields 2.07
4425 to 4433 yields 1.65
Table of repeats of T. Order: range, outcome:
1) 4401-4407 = 2.1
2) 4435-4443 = 2.04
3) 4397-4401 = 2.53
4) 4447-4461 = 2.14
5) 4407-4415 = 2.09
